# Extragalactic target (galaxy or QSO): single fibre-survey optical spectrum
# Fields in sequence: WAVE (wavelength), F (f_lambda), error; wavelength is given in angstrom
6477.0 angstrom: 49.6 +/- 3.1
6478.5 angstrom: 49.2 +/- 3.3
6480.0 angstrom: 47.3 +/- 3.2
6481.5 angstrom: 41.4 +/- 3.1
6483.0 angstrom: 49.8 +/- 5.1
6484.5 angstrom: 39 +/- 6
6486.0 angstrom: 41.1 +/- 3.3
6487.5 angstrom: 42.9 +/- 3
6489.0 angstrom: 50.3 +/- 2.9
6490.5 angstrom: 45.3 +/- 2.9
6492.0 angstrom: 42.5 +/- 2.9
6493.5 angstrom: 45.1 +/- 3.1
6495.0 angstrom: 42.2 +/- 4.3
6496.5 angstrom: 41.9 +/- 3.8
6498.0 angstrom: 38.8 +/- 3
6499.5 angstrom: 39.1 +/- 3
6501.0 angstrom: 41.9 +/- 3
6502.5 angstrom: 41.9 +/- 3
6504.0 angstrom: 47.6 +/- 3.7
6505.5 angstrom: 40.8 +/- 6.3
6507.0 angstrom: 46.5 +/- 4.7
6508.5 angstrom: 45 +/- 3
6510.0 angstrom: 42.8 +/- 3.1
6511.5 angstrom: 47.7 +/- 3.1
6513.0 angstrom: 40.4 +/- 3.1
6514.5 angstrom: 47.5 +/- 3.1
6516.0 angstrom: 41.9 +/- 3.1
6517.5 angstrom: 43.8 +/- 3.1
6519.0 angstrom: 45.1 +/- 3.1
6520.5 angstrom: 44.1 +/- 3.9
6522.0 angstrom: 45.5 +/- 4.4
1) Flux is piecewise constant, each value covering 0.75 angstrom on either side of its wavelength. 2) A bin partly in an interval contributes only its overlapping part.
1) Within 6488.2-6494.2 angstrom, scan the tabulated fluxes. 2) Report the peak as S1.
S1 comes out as 50.3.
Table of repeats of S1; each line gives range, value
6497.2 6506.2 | 47.6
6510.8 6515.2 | 47.7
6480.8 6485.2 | 49.8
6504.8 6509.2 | 46.5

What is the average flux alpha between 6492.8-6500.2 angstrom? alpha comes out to 41.4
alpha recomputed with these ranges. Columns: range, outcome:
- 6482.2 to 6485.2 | 44.4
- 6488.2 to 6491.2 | 47.8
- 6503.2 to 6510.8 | 44.5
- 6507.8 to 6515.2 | 44.7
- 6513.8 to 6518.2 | 44.4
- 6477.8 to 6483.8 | 46.8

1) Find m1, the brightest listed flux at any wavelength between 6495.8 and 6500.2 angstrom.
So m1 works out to 41.9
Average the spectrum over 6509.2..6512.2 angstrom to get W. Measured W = 45.2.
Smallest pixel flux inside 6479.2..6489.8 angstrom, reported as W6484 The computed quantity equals 39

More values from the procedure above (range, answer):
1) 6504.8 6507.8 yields 40.8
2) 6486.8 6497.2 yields 41.9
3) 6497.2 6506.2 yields 38.8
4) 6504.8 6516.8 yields 40.4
